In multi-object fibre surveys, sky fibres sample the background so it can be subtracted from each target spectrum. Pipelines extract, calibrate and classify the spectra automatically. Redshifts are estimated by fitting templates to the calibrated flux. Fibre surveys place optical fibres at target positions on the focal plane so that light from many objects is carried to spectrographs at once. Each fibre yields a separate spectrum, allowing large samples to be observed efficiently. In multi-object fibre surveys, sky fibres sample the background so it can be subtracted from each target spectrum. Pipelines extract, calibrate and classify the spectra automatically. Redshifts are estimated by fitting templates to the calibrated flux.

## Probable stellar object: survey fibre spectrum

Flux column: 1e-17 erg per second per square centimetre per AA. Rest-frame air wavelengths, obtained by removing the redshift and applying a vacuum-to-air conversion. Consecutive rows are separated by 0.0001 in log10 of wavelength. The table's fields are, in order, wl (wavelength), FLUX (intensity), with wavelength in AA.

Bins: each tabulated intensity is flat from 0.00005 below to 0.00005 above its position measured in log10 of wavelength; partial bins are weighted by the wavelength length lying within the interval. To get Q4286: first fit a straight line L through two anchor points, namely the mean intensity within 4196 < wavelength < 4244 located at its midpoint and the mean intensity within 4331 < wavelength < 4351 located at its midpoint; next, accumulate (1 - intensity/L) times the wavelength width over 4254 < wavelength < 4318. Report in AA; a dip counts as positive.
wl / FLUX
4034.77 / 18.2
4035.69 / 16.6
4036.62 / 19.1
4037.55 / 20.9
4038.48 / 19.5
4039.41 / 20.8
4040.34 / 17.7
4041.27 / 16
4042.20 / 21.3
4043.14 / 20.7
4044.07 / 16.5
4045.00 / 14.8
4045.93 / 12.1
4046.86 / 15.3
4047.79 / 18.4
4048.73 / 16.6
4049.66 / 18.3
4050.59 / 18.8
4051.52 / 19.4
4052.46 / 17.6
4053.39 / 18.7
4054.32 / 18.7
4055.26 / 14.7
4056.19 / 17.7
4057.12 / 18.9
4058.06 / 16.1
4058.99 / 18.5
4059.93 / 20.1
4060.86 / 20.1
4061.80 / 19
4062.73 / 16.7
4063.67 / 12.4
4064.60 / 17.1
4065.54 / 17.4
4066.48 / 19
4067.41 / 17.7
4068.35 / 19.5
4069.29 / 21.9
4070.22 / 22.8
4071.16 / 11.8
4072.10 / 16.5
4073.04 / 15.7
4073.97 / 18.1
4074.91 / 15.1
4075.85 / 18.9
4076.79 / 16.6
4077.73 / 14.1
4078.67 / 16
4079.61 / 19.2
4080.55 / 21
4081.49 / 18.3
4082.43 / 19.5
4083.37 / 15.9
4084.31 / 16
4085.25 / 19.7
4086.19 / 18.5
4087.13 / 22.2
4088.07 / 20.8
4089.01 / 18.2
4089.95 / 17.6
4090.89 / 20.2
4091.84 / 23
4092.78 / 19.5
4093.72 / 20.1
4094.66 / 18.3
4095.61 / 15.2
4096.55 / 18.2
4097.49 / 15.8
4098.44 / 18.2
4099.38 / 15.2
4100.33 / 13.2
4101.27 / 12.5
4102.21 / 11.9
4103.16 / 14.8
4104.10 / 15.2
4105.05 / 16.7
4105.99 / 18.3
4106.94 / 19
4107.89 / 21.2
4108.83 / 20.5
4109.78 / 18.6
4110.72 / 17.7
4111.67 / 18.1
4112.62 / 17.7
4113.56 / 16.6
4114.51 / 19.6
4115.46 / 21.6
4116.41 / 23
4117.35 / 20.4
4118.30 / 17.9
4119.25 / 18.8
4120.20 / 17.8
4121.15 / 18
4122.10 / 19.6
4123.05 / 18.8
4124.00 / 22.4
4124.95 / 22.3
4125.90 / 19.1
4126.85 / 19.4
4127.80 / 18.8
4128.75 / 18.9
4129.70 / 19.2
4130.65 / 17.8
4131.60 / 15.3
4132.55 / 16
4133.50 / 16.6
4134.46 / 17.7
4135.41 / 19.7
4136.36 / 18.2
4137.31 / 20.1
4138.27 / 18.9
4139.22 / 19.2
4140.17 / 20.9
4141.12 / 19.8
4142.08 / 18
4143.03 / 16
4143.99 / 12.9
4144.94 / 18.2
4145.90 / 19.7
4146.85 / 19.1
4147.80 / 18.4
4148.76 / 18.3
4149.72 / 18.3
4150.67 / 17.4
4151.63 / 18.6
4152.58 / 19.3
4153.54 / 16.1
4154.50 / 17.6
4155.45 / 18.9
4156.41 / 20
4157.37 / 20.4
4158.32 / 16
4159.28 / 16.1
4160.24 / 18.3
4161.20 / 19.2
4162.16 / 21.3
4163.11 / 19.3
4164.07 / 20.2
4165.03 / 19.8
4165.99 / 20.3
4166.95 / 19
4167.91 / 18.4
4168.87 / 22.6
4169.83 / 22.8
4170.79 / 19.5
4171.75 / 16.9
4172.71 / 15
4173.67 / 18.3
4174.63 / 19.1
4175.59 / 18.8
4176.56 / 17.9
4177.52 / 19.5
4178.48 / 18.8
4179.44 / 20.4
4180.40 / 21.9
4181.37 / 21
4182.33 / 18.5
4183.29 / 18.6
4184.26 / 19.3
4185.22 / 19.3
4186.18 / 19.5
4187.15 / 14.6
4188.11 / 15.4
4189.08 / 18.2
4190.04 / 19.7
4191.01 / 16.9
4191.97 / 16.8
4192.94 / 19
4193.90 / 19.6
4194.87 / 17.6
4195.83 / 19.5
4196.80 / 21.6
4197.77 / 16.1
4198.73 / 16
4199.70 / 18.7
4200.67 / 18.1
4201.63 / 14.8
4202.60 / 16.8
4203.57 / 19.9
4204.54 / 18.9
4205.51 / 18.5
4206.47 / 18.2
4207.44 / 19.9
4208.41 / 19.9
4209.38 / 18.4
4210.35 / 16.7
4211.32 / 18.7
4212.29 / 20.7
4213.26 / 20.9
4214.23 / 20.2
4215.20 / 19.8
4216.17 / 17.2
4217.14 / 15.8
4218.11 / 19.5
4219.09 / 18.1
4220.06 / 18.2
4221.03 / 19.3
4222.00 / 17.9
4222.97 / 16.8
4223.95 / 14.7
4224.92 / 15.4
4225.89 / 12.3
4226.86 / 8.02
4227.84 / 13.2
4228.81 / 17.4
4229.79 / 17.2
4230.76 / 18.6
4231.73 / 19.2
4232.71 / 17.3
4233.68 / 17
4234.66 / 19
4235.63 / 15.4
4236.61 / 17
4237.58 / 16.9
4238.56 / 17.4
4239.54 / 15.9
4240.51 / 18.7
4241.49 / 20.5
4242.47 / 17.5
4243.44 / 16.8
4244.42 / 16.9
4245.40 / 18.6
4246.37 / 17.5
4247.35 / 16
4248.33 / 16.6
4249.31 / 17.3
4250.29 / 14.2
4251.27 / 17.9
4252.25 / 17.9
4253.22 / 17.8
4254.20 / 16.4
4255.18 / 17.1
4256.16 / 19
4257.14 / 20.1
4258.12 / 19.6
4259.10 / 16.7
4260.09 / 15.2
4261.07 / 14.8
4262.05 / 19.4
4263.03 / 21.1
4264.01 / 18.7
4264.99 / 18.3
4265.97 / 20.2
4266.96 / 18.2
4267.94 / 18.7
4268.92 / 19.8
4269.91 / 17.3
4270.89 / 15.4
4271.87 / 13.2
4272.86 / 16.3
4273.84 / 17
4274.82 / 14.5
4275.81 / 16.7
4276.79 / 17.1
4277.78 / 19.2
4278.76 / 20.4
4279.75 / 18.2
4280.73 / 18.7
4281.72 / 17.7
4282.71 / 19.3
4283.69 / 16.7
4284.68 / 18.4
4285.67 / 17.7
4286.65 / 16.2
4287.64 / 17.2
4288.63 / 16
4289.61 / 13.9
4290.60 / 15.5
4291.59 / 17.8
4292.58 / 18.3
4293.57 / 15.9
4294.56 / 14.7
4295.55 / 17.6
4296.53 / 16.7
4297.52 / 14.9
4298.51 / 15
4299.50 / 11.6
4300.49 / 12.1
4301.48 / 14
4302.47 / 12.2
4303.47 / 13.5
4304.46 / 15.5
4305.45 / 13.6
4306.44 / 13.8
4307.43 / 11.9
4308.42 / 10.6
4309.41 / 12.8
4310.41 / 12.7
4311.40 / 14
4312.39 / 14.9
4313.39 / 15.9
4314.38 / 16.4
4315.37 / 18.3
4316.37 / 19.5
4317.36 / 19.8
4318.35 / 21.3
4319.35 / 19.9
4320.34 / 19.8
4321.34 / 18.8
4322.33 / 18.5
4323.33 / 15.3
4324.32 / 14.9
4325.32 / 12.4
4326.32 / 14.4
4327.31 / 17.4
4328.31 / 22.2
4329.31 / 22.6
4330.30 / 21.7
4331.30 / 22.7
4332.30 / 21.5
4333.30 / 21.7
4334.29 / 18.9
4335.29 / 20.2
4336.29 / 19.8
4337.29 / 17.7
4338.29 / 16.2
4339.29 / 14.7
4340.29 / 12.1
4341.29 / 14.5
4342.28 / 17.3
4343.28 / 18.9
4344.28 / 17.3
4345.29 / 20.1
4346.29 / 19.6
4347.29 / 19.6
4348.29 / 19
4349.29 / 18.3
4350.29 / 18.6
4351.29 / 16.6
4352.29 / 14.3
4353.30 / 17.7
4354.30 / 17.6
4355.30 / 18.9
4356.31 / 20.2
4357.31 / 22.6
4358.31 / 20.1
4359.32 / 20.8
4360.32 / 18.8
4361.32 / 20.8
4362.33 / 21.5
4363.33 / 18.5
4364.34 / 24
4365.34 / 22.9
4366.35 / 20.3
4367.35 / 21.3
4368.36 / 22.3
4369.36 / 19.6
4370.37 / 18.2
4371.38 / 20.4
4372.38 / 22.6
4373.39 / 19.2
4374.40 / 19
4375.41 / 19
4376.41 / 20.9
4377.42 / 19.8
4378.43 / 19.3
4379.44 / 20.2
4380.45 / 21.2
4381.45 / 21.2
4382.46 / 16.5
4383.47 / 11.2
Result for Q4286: 5.47 AA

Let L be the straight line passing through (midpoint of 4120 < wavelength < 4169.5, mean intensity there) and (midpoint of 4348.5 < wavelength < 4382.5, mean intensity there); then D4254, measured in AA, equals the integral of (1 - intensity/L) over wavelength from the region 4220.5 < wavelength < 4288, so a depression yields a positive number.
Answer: 7.07 AA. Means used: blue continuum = 18.7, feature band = 17.3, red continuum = 19.8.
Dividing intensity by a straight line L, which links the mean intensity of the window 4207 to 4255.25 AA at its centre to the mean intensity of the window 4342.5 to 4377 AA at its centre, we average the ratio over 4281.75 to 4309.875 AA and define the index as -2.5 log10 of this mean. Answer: 0.22 mag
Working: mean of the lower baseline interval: 17.4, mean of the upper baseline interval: 19.7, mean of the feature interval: 15.2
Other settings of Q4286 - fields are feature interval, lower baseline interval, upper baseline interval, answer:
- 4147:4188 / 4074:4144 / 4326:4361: -1.1 AA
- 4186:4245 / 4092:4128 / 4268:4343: -0.7 AA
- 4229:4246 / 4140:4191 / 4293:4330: -0.3 AA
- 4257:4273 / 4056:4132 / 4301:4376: 0.3 AA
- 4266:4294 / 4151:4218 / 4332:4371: 2.4 AA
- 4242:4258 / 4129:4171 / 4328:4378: 1.4 AA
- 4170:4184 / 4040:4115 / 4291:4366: -1.1 AA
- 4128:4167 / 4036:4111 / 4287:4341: -2.3 AA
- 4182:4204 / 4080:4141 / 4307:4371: 0.5 AA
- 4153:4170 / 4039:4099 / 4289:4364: -1.4 AA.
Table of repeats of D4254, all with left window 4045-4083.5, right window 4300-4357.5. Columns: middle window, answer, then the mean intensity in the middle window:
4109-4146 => -2.6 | 18.7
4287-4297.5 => 0.6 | 16.3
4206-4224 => -1.3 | 18.5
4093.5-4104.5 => 1.2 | 15.6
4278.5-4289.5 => -0.3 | 17.7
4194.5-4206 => -0.5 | 18.1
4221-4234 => 1.1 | 15.9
